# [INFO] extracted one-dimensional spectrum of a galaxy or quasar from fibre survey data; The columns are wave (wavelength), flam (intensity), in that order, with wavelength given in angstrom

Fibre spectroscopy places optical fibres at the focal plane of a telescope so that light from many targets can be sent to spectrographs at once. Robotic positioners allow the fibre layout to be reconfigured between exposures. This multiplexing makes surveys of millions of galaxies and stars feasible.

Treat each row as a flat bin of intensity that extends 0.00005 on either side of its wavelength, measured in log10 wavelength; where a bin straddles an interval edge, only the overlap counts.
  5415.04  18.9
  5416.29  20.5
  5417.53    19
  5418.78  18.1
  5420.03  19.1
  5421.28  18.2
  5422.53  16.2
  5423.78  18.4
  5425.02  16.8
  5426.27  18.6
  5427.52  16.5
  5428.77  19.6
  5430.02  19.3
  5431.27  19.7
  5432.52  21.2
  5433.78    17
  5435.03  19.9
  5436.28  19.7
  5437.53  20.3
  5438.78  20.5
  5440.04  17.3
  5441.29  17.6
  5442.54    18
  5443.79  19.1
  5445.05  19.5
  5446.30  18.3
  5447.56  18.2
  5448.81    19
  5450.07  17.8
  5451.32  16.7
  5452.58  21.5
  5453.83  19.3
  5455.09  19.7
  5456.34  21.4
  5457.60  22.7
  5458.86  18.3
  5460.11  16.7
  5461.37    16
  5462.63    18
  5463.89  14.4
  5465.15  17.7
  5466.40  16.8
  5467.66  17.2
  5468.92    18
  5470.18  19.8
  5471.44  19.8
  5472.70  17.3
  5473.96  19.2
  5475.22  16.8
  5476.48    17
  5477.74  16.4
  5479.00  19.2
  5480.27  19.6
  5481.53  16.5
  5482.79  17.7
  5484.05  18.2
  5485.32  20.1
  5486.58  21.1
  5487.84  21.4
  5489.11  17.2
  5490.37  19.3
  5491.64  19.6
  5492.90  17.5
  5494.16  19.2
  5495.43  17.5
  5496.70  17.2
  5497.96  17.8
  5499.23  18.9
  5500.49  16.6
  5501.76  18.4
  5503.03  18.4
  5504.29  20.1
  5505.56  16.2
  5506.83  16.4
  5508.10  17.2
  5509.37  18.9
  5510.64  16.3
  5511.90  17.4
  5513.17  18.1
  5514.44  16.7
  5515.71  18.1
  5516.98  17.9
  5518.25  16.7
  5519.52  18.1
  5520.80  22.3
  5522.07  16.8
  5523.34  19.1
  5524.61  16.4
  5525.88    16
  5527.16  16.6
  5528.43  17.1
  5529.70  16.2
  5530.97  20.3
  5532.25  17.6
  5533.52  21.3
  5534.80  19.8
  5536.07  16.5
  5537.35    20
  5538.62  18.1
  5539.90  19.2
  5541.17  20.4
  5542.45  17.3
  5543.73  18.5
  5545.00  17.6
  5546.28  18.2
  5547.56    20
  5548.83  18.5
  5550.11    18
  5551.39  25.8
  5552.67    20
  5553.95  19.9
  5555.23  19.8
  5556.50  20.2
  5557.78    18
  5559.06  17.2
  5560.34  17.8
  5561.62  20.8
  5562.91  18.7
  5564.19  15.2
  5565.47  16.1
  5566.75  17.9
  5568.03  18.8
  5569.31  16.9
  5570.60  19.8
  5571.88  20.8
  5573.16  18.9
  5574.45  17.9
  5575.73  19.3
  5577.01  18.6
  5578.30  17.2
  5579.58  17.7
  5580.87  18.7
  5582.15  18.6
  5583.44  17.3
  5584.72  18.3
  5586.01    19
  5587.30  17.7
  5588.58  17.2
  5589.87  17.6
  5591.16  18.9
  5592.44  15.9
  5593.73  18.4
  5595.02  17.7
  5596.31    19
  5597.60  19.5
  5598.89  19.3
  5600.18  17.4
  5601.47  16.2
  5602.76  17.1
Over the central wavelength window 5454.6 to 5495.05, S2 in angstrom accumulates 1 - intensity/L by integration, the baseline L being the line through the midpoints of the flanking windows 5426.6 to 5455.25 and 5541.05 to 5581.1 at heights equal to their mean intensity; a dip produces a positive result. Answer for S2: 1.0 angstrom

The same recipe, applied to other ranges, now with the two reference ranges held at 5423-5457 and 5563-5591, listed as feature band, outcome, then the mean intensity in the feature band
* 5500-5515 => 0.76 angstrom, 17.6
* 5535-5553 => -0.84 angstrom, 19.2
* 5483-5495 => -0.37 angstrom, 19.2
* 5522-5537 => 0.40 angstrom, 17.9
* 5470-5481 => 0.26 angstrom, 18.3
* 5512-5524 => 0.19 angstrom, 18.2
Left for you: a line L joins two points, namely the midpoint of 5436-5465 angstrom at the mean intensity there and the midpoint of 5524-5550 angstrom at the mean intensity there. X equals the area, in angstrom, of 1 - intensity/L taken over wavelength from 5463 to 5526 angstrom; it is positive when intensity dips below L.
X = 1.50 angstrom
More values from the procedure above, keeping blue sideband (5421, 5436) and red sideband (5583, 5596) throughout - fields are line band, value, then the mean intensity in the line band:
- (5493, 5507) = 0.22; 17.9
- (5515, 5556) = -1.45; 18.7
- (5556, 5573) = -0.36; 18.3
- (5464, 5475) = 0.20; 18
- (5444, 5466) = -0.18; 18.5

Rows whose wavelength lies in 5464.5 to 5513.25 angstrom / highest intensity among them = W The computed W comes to 21.4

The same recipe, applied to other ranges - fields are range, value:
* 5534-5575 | 25.8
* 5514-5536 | 22.3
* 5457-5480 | 22.7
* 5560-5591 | 20.8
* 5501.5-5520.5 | 20.1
